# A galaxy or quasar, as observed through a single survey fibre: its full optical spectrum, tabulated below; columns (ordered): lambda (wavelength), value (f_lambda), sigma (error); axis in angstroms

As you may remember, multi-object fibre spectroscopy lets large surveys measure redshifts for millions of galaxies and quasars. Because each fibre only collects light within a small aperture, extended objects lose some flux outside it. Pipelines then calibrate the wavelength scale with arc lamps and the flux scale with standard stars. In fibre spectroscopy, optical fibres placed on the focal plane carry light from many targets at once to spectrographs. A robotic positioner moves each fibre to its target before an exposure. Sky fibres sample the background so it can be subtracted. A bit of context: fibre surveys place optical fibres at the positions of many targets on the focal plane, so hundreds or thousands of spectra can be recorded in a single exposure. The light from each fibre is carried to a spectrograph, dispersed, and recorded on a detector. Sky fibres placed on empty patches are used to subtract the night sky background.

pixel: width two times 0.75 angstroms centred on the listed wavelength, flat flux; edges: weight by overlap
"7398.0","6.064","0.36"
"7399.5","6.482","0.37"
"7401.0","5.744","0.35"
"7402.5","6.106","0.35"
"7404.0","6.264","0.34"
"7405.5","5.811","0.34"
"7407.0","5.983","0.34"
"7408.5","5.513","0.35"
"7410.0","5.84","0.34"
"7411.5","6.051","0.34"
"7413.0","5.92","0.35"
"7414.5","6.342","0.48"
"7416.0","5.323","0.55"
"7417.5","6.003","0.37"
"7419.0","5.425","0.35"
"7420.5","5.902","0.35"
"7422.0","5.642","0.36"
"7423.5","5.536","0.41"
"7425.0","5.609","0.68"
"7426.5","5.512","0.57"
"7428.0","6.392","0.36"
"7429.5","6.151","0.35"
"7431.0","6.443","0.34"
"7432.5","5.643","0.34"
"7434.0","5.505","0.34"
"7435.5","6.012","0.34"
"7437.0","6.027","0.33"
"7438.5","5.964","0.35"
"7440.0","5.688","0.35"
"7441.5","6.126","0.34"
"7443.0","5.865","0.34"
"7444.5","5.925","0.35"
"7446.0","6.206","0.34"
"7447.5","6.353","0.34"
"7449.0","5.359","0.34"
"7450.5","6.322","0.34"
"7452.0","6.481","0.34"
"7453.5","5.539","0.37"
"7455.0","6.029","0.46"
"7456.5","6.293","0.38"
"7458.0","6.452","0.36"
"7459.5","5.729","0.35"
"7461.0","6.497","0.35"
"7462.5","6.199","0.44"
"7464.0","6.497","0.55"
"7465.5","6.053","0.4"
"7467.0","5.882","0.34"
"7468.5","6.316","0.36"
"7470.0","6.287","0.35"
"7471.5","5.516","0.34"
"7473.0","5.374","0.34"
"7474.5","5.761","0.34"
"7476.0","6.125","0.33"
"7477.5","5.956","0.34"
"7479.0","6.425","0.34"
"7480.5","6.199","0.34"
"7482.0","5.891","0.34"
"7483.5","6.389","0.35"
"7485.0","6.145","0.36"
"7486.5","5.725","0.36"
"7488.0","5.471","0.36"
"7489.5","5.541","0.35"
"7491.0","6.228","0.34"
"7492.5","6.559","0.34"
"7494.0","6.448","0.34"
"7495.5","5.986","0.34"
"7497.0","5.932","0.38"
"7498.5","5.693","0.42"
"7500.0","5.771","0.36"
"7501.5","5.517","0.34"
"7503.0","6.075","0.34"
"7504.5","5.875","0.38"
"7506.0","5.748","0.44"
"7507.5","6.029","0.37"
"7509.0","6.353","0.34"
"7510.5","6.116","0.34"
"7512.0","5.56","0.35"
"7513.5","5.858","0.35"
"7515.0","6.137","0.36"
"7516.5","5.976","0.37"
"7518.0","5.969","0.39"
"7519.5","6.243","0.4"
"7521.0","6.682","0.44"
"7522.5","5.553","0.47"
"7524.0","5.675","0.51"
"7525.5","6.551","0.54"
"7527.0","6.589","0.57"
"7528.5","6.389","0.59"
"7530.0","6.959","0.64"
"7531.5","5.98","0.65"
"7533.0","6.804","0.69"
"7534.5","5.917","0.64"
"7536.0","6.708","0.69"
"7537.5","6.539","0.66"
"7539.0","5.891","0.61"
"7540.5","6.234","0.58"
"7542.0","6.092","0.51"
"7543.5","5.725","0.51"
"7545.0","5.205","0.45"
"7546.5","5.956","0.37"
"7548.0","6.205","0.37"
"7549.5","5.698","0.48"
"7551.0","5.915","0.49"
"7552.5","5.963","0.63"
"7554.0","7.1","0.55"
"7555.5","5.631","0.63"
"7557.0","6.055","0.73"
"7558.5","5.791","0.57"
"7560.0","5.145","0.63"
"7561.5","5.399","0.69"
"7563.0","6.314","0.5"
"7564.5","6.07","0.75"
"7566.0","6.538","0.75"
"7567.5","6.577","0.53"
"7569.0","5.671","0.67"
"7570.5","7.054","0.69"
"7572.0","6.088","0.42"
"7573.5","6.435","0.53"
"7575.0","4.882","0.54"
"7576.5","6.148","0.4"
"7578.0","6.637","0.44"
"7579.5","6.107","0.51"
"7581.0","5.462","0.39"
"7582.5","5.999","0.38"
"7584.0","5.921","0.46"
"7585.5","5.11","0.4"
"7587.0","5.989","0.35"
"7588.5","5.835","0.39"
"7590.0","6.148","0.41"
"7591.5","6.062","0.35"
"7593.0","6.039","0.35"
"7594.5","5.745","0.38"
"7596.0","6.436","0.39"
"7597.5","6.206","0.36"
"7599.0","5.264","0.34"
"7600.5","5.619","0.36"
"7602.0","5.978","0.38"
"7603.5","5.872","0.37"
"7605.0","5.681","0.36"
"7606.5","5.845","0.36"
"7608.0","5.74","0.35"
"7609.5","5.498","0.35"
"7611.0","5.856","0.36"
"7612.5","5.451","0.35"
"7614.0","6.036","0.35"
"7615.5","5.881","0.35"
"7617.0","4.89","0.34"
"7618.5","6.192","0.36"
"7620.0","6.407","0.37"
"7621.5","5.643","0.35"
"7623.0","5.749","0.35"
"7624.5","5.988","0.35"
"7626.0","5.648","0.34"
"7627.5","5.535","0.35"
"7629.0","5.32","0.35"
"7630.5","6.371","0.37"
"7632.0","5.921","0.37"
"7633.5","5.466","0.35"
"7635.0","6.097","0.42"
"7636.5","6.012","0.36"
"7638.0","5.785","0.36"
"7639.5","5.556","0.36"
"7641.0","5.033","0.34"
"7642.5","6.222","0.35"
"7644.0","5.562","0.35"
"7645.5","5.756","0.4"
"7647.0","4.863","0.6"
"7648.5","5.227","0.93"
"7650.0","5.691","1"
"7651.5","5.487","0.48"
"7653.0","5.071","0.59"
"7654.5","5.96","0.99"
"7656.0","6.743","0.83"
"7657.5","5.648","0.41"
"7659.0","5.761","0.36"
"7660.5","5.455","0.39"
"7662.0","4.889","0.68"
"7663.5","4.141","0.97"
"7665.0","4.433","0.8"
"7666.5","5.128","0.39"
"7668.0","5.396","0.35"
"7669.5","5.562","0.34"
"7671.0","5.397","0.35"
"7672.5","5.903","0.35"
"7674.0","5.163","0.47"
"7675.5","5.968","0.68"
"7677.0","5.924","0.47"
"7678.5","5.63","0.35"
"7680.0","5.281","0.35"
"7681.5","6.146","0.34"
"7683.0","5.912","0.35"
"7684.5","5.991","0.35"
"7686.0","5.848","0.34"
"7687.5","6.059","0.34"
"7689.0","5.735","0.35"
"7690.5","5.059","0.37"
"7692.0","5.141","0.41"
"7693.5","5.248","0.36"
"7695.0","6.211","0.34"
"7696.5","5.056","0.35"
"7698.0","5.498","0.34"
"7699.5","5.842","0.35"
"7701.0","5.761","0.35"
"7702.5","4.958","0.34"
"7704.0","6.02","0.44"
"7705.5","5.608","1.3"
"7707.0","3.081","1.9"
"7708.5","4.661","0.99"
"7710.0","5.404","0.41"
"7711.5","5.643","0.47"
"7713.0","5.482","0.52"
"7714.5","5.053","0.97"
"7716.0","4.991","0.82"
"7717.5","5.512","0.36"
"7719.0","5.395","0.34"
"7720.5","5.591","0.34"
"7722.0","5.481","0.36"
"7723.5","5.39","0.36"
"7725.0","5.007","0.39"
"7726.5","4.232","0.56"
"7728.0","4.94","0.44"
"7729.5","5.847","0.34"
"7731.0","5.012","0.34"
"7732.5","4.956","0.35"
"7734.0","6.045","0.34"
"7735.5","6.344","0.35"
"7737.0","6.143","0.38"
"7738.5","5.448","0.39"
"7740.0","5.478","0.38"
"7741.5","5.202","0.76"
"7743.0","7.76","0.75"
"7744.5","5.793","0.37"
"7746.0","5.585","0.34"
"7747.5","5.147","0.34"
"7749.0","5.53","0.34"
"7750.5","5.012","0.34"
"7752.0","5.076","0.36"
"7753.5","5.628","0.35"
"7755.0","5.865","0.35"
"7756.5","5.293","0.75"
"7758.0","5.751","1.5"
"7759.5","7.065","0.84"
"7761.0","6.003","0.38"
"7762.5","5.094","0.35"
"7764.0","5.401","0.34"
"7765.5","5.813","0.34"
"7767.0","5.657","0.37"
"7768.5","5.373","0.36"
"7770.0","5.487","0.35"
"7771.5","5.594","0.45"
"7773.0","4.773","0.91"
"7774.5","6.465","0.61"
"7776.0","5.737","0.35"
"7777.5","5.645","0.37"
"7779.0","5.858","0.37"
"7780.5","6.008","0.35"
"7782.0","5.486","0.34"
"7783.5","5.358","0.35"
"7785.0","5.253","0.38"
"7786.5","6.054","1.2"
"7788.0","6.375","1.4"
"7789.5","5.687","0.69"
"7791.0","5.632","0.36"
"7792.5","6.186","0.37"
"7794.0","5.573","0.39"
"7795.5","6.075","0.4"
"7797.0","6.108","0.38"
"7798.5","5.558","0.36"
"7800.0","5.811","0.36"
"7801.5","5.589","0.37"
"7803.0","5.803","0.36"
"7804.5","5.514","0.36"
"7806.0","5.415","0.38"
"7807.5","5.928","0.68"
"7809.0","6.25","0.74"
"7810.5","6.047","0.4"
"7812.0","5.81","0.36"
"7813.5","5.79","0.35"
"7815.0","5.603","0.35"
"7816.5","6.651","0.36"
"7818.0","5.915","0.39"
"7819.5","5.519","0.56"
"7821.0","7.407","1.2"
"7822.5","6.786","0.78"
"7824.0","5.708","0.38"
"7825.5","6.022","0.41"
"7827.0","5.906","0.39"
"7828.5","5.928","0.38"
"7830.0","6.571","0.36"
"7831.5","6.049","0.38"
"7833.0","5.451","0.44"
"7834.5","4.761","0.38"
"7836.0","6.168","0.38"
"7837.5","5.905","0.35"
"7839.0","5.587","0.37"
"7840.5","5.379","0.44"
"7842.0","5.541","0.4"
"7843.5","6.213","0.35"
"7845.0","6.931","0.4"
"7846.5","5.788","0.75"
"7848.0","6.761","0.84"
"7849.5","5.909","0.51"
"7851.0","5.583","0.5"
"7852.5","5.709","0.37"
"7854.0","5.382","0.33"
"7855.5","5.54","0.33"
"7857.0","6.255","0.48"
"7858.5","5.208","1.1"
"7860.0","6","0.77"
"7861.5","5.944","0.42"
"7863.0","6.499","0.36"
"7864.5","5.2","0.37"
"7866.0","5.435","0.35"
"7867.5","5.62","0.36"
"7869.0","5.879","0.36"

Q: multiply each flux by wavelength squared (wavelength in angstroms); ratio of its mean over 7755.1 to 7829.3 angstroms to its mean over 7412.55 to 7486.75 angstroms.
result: 1.07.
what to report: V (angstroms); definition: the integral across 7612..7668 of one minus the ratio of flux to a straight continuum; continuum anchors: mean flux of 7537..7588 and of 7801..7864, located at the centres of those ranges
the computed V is 3.5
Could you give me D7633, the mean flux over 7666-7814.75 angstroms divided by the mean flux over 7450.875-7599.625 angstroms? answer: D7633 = 0.93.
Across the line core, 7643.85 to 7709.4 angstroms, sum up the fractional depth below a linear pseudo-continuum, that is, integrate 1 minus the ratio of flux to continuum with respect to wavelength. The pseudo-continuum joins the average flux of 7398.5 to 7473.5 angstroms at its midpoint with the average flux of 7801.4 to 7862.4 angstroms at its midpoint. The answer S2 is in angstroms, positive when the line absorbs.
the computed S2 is 5.3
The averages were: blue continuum 5.96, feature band 5.45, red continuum 5.91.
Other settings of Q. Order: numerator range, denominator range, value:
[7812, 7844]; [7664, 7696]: 1.11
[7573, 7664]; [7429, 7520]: 0.99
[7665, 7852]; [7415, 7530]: 1.02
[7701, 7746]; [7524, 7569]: 0.93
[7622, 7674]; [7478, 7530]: 0.95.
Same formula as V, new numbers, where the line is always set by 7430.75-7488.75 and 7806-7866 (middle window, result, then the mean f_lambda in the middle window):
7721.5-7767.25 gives 2.82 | 5.58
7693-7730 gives 4.24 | 5.27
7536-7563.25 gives 0.19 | 5.95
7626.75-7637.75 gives 0.29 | 5.82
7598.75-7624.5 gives 0.95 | 5.76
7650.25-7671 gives 2.08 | 5.37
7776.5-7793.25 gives 0.46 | 5.78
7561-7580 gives -0.54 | 6.16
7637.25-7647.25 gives 0.67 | 5.57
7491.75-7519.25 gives 0.09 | 5.98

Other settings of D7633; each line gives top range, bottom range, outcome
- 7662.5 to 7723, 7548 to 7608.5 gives 0.91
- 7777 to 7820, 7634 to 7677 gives 1.06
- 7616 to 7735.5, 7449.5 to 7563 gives 0.91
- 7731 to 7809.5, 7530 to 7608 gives 0.95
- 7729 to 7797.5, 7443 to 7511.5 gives 0.95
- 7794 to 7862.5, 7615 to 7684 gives 1.05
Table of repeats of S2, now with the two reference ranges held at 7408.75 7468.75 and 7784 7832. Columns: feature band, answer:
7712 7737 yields 2.51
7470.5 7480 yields 0.14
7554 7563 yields 0.26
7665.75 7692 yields 1.40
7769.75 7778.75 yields 0.48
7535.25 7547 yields -0.16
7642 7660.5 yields 0.96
